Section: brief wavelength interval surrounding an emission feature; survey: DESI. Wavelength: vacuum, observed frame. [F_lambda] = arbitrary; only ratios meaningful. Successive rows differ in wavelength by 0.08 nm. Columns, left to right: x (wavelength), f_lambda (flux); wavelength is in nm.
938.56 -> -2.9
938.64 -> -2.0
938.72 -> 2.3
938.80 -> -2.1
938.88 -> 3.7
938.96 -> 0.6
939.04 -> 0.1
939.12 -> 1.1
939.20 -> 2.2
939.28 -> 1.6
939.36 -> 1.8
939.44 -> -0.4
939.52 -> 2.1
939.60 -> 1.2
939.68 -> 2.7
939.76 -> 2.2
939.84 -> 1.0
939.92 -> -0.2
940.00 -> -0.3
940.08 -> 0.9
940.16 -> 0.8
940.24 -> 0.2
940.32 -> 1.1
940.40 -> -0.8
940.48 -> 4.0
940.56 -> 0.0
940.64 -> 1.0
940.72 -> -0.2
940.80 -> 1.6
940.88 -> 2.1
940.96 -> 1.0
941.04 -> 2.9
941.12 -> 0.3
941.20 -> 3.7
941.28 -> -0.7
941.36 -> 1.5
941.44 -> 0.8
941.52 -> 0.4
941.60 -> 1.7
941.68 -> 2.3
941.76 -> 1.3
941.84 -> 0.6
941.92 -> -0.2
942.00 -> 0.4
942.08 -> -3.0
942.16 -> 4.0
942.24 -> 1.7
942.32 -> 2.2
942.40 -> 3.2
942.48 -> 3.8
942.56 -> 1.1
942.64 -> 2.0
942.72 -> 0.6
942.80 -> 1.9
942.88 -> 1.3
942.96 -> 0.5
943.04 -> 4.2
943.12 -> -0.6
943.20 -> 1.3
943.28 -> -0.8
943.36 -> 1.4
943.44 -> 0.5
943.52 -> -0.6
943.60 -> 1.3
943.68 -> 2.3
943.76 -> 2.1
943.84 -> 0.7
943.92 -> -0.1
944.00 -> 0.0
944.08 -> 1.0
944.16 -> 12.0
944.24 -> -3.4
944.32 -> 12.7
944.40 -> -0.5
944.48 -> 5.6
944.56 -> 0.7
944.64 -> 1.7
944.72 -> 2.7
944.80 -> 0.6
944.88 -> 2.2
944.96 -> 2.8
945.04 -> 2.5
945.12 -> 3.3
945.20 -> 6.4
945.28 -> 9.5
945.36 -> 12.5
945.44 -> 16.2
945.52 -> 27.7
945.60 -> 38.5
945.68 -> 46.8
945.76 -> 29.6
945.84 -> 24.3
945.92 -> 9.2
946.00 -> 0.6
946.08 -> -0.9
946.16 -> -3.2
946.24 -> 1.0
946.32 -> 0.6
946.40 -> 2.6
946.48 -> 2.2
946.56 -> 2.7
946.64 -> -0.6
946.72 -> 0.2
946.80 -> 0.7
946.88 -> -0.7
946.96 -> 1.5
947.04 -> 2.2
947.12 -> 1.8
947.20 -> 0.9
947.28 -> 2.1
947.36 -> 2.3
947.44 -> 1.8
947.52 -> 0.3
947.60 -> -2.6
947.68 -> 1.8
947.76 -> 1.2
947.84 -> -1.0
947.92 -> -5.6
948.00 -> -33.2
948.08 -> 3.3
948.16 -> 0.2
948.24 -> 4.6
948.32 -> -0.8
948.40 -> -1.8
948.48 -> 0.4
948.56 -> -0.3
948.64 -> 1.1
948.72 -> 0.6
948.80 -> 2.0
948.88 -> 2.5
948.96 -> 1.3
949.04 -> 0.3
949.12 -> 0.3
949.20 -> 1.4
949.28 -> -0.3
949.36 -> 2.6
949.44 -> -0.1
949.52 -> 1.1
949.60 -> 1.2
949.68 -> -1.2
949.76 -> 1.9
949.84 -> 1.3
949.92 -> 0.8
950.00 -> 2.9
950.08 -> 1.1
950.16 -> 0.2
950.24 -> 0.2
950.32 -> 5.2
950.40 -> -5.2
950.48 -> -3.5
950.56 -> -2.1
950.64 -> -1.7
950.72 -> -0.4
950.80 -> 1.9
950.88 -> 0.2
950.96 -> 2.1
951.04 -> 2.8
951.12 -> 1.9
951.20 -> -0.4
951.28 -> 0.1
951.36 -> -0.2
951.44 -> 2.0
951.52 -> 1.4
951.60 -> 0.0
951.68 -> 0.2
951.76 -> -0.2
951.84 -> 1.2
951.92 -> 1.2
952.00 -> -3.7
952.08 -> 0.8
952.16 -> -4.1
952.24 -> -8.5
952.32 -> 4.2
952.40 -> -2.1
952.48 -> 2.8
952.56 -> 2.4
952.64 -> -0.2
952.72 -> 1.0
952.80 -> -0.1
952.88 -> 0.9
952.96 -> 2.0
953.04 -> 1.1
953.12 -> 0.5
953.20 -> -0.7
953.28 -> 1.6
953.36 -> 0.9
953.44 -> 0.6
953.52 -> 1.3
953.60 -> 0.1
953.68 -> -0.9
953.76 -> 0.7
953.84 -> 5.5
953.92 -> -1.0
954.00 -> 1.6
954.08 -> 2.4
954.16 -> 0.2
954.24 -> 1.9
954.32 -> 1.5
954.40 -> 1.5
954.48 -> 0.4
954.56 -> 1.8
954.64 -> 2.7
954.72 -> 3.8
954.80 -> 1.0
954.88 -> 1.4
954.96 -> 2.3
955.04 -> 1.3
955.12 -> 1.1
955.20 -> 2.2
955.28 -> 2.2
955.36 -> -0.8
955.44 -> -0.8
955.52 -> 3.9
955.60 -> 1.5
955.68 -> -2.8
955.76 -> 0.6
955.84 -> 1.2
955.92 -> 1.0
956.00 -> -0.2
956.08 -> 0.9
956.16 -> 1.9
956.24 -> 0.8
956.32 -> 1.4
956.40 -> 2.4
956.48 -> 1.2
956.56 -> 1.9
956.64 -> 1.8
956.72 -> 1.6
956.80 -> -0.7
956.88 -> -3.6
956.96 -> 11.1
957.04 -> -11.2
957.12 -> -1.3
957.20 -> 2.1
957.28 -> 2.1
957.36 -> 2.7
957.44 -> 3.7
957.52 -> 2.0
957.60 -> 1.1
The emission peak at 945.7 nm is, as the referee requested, [O III] 5007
